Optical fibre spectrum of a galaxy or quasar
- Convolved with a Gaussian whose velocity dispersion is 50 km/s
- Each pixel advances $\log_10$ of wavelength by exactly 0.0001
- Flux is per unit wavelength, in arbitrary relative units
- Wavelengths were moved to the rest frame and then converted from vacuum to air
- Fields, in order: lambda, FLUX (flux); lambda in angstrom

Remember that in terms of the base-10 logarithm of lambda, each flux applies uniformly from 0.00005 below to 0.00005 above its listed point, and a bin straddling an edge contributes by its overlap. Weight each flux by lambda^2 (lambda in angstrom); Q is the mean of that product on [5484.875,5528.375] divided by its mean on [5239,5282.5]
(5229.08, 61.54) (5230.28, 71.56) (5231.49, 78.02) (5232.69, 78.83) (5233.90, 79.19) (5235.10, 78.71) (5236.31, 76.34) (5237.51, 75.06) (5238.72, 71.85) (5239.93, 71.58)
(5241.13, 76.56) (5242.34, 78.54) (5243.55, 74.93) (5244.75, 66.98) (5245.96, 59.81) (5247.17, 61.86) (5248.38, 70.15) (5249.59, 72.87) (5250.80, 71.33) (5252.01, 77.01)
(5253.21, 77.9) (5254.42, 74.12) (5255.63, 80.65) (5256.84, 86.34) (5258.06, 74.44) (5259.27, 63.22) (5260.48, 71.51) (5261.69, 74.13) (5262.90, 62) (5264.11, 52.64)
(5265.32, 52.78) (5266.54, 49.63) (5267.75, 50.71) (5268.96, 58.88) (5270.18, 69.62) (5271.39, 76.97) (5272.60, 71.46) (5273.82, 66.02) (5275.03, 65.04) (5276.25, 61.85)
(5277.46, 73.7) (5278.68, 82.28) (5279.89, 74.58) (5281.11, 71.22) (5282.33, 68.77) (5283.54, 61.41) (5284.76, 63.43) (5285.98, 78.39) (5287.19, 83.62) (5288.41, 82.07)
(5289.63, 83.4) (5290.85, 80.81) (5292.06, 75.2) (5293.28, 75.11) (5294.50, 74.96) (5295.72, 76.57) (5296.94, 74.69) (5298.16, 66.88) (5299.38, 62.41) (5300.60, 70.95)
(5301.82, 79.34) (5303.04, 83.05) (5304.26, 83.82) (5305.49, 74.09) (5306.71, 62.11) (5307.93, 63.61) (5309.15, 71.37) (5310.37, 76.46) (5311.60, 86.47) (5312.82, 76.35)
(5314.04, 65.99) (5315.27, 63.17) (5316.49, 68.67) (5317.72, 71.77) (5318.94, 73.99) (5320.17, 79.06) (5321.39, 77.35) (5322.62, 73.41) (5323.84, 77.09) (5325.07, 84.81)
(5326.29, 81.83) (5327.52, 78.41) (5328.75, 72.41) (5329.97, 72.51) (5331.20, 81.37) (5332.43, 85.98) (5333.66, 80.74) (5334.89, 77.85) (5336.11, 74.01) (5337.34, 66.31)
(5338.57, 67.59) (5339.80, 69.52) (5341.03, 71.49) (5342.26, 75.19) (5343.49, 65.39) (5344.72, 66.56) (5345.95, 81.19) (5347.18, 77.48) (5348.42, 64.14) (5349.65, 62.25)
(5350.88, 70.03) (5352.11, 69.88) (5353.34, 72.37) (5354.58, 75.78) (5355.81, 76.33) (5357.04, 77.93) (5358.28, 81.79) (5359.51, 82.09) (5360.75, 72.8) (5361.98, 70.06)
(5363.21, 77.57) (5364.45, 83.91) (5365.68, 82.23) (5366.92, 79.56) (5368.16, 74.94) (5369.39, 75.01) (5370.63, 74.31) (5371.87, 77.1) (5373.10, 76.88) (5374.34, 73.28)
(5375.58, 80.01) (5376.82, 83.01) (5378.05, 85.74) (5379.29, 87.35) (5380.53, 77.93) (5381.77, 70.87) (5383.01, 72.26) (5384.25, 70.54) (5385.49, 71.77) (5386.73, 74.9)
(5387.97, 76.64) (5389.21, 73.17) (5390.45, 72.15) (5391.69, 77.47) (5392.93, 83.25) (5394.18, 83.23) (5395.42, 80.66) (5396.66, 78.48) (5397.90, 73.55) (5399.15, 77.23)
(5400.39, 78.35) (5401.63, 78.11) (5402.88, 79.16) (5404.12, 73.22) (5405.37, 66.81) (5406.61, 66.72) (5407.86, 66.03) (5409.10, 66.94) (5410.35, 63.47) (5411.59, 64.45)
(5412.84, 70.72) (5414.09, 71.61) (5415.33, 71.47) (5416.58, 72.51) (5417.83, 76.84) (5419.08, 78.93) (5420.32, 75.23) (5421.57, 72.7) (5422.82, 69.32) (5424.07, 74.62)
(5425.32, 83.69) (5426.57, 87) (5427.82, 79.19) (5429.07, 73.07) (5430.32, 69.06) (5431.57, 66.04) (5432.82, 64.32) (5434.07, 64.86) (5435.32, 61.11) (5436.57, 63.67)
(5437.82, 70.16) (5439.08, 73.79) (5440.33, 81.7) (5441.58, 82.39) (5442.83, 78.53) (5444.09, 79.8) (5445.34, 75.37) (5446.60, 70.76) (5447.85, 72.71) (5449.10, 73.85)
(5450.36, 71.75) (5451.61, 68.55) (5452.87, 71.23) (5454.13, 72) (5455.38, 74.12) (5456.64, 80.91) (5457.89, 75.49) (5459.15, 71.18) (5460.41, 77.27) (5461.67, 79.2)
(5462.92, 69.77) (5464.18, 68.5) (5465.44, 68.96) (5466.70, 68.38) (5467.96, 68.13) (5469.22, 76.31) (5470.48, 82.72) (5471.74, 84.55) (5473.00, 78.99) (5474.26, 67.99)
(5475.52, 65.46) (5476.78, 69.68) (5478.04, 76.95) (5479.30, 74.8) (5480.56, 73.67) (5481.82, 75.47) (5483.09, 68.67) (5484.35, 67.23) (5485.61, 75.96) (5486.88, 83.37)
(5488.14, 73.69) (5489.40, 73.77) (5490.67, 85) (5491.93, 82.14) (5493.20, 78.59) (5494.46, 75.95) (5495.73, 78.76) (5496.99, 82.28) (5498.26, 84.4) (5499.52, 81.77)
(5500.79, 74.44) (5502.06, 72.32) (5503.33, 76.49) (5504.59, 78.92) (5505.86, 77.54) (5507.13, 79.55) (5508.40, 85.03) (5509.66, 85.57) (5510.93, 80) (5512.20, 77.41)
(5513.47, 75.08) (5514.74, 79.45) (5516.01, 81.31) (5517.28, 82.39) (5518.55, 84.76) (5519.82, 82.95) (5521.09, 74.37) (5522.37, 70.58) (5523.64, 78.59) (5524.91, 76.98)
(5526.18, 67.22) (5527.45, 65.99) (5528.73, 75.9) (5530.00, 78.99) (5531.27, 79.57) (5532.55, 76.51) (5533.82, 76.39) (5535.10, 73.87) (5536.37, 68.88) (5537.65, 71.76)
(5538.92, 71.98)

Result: 1.24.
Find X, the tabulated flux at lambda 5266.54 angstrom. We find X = 49.63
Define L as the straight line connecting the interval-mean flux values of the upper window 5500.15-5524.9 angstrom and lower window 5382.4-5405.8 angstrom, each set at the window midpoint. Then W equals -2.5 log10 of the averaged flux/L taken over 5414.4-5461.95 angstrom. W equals 0.05 mag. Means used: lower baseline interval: 75.9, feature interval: 73.7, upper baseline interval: 78.7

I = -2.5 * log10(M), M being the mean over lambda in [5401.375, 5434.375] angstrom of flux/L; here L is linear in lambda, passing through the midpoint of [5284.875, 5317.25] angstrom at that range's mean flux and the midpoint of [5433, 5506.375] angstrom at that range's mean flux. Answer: 0.04 mag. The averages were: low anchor 74.4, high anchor 74.6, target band 72.1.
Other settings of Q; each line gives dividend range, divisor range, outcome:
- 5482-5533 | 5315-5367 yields 1.11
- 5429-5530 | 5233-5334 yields 1.11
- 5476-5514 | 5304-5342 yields 1.11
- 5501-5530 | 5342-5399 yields 1.08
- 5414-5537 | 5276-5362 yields 1.08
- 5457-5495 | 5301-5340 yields 1.05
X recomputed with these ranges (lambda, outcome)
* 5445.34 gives 75.37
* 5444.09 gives 79.8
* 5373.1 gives 76.88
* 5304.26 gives 83.82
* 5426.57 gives 87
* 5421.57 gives 72.7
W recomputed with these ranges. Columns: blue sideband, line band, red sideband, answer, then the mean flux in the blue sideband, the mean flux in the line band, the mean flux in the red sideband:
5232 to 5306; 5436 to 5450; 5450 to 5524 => 0.009 mag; 71.8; 74.8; 76.3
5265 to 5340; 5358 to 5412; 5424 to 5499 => -0.031 mag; 72.7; 75.8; 74.5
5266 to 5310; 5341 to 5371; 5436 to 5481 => -0.031 mag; 71.4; 74.5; 73.9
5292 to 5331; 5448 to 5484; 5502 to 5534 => 0.052 mag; 74.2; 73.3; 77.8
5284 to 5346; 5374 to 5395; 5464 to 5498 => -0.036 mag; 74.6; 77.3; 75.2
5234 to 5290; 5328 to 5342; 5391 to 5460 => -0.039 mag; 70.6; 74.6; 73.6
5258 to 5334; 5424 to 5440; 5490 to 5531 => 0.066 mag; 72.1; 71.7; 78.5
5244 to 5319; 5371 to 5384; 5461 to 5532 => -0.067 mag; 71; 78.1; 76.5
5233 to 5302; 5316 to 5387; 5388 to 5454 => -0.044 mag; 71.3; 75.5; 73.5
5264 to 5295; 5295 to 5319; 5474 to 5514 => -0.030 mag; 69.7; 72.6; 76.9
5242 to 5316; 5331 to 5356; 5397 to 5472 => -0.012 mag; 71.1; 72.7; 73.1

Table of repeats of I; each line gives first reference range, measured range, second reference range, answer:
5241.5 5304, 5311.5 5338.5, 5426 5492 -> -0.06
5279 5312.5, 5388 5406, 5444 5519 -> -0.02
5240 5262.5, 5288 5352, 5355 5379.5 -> 0.03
